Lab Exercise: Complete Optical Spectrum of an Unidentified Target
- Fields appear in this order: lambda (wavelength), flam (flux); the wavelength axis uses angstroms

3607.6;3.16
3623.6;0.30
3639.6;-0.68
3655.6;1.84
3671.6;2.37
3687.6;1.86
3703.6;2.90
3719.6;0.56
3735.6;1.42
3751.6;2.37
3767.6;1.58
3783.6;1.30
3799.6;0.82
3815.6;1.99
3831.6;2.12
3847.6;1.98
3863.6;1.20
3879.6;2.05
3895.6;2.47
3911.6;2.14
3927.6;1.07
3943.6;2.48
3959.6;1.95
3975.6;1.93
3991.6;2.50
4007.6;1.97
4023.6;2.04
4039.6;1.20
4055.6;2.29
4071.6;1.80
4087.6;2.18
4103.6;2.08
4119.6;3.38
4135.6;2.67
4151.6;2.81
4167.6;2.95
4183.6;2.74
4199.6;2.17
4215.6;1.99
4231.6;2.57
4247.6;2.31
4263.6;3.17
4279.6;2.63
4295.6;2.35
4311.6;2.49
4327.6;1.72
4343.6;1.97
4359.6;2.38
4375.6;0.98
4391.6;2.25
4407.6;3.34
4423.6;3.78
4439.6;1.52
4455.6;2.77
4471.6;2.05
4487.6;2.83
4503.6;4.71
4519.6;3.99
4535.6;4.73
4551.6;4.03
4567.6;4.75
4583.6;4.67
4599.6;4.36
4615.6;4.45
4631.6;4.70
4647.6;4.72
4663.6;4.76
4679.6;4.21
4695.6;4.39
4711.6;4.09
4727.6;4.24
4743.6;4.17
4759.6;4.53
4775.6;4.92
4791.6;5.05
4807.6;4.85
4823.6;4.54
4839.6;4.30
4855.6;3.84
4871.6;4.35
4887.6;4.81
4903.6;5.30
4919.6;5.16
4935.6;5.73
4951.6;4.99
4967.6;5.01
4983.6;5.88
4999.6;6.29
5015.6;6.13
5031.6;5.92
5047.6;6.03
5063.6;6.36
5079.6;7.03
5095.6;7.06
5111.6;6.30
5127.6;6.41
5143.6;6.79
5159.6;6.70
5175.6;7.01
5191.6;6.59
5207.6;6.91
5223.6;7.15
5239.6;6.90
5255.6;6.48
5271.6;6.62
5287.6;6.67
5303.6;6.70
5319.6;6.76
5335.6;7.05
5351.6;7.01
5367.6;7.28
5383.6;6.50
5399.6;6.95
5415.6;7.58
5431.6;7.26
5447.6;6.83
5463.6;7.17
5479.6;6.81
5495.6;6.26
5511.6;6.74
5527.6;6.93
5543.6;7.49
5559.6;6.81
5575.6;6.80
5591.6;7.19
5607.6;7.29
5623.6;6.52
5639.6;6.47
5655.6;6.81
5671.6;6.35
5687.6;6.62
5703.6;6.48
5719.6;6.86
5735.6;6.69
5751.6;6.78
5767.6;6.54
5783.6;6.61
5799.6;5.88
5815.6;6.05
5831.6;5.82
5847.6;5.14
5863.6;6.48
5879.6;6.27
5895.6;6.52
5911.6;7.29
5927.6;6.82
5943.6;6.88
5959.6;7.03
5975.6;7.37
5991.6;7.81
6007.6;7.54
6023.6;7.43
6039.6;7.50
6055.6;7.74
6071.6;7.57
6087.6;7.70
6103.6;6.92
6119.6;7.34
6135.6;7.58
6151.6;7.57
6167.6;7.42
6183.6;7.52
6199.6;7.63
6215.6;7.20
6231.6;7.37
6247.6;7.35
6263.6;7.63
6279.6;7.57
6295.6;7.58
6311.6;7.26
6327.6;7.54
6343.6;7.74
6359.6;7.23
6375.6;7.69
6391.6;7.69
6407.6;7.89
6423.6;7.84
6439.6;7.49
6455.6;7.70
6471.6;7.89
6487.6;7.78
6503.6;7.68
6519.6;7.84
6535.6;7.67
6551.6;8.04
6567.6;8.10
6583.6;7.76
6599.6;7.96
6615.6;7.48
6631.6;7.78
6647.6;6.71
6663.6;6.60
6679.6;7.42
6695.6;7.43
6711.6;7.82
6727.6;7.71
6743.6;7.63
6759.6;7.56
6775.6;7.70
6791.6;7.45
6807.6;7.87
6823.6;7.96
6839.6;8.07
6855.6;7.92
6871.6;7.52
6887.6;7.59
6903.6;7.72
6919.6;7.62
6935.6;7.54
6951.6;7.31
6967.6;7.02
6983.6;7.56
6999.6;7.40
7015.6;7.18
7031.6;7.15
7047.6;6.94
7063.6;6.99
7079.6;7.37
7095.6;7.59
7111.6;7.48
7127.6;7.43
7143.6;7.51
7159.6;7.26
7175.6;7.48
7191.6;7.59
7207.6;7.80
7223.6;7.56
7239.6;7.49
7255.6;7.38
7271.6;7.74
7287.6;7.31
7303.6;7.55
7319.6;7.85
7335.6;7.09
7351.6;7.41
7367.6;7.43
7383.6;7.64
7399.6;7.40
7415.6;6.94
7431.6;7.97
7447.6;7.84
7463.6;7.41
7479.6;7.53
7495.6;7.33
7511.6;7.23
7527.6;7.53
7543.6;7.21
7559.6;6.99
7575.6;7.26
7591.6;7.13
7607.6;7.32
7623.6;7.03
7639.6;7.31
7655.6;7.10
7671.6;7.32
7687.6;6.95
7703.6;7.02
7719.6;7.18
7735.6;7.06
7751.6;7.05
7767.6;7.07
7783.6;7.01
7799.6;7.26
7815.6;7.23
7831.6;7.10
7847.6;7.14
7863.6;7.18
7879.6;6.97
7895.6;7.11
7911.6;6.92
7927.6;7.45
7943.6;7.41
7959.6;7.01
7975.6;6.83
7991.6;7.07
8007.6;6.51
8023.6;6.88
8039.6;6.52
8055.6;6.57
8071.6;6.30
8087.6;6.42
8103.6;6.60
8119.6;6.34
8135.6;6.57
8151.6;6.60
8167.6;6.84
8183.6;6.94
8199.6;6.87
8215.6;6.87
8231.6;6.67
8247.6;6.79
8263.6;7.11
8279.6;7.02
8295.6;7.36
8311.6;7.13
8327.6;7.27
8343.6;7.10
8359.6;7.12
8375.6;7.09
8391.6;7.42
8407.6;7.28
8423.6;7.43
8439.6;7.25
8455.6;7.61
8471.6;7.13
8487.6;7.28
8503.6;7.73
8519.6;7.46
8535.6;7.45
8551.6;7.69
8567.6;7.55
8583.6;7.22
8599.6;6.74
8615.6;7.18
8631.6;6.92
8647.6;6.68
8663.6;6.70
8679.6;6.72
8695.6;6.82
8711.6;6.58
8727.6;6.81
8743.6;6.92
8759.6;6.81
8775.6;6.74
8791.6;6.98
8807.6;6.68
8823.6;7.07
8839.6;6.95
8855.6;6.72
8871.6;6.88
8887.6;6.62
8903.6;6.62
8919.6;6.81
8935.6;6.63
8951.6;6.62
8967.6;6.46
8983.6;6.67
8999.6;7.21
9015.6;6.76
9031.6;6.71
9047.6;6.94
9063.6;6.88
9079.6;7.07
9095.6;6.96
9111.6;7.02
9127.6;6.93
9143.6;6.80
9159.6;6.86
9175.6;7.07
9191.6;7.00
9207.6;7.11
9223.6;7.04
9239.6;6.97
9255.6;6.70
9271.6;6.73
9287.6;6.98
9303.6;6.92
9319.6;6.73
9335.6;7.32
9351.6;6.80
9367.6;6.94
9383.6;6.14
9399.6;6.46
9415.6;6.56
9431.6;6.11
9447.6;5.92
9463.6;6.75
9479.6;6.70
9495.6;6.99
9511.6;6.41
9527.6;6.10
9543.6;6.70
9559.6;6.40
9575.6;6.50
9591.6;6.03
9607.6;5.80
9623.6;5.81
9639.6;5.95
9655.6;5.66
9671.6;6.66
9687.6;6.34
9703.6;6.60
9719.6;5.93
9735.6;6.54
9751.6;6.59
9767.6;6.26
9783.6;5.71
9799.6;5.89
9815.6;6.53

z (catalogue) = 0.129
